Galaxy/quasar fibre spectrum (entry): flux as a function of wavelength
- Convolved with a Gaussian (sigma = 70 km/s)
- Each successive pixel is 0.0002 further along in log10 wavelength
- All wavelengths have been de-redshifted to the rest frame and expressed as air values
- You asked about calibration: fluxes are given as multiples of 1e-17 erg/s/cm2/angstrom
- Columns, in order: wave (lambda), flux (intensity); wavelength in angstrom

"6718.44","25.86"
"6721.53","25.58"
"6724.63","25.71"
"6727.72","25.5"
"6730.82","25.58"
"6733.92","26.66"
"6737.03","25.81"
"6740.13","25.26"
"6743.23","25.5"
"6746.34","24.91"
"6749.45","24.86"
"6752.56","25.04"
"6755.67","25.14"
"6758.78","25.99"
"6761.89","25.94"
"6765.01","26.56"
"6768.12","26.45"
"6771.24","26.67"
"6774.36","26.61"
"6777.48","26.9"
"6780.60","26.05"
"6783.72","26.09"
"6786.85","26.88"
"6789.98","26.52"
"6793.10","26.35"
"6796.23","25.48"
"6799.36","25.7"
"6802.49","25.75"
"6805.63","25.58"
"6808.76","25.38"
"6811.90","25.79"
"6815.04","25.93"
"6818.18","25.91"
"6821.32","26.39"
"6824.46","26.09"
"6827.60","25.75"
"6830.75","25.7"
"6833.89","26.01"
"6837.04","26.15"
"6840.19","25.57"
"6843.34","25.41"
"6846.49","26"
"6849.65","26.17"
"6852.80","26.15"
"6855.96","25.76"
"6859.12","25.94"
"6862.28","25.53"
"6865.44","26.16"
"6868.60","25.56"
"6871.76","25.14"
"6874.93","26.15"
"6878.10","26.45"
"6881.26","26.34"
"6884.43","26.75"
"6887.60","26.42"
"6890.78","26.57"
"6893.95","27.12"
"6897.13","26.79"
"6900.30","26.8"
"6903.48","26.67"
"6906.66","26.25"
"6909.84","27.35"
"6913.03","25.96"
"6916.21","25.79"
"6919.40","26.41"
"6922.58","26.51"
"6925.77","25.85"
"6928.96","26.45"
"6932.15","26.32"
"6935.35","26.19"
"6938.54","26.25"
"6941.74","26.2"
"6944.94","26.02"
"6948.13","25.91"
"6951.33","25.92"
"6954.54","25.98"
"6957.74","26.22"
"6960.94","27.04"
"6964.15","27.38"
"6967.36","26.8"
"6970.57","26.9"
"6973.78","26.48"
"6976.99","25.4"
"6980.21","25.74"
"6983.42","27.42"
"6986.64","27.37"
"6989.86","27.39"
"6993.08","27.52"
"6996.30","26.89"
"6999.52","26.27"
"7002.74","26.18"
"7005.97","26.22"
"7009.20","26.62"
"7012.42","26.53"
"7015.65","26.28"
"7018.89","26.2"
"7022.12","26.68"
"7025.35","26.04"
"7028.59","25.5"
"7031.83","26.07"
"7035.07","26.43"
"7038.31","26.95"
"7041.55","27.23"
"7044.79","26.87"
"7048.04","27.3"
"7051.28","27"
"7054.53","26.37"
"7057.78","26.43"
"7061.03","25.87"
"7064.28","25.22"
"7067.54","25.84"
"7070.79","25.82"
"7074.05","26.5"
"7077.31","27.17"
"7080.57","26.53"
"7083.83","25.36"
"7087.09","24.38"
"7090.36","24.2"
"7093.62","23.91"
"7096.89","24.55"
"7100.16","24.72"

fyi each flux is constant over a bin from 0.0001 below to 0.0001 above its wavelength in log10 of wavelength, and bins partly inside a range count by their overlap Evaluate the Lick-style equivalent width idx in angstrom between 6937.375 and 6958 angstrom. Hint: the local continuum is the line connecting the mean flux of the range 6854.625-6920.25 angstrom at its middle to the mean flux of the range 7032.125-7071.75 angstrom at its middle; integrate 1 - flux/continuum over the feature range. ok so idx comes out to 0.2 angstrom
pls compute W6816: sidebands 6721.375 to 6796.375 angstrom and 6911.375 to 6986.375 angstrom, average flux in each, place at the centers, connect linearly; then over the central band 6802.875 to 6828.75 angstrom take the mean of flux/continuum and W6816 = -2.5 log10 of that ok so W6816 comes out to 0.01 mag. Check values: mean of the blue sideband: 25.9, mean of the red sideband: 26.3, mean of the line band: 25.8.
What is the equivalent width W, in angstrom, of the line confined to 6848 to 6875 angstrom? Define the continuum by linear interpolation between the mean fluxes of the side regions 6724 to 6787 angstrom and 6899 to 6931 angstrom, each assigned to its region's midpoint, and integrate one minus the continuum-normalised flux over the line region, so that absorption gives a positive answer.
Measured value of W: 0.4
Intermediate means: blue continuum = 25.9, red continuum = 26.4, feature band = 25.8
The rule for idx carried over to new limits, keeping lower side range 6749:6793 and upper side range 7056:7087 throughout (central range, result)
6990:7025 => -0.7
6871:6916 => -0.7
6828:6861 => 0.3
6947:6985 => -0.6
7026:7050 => -0.5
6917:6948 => -0.2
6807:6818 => 0.2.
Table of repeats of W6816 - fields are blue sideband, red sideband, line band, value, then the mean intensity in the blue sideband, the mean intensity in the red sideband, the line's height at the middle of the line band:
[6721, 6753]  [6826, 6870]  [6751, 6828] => -0.02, 25.5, 25.8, 25.7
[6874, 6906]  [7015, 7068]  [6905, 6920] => 0.01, 26.6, 26.4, 26.6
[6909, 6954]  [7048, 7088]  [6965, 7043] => -0.02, 26.2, 26.1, 26.2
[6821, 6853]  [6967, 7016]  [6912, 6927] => 0.01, 25.9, 26.6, 26.3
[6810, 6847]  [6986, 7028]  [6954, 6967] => -0.01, 25.9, 26.6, 26.4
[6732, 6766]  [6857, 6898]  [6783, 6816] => 0.00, 25.6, 26.2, 25.8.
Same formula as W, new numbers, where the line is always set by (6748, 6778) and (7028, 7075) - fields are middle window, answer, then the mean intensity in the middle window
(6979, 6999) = -0.6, 27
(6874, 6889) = -0.2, 26.4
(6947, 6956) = 0.1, 25.9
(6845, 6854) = 0.0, 26.1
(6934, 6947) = 0.0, 26.2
